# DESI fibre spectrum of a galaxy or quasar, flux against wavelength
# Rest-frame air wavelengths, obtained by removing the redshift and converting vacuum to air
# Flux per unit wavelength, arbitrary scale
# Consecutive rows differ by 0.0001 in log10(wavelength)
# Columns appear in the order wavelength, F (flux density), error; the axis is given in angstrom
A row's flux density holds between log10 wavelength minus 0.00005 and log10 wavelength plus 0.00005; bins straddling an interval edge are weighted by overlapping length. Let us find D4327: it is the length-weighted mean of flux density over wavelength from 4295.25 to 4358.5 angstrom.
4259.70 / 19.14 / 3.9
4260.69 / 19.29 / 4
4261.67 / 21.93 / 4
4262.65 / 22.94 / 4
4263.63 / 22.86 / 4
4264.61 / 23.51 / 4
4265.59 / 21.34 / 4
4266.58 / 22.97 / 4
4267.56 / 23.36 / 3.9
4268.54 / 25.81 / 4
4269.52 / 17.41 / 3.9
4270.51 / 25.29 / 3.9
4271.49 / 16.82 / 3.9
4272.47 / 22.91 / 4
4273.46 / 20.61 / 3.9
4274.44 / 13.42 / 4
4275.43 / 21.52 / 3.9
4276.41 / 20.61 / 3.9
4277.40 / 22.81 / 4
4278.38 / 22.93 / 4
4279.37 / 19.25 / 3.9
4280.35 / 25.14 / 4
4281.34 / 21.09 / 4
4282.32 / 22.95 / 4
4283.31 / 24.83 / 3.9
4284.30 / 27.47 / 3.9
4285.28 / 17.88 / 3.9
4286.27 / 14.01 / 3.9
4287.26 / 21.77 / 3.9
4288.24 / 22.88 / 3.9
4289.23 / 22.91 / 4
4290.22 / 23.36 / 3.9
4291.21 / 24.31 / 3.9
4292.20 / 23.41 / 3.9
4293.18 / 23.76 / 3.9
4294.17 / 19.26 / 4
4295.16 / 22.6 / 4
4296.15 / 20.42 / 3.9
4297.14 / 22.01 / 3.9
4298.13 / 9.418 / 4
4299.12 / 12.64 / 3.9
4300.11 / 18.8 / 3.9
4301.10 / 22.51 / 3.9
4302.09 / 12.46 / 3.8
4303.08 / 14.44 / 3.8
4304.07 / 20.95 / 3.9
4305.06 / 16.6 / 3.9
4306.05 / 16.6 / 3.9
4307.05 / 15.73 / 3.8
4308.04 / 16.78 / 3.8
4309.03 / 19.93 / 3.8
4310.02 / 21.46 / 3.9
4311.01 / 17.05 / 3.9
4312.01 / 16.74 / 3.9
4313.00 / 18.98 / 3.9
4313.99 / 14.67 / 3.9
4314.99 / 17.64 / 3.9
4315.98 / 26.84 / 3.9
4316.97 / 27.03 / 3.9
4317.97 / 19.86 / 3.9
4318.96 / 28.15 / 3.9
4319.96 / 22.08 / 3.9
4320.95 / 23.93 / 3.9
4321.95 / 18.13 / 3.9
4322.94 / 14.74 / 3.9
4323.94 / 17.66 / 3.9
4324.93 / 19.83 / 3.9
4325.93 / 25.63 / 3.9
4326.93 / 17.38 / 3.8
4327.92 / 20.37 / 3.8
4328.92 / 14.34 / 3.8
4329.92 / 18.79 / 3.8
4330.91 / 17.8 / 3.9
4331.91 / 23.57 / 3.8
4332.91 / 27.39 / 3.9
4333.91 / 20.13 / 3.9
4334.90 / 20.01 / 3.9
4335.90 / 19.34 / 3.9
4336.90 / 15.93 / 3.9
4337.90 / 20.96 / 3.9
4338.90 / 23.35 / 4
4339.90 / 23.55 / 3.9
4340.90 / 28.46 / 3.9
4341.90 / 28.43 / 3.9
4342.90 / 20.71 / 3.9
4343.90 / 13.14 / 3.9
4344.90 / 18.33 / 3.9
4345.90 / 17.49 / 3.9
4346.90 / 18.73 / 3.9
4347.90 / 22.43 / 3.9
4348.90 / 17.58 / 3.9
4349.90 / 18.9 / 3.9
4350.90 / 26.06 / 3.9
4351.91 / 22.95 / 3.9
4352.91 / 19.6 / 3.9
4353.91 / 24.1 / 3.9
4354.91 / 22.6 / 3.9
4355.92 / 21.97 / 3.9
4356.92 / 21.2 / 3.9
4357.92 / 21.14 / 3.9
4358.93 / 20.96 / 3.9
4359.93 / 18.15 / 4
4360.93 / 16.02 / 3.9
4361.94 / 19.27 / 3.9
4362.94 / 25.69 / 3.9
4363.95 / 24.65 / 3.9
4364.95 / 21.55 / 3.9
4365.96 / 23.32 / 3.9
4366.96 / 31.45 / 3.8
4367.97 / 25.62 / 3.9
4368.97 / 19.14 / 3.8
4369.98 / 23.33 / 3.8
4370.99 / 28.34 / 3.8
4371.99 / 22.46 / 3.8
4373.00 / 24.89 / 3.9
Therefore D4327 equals 20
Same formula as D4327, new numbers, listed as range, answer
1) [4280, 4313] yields 19.7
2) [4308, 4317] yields 19.5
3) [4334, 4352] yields 20.8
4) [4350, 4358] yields 22.3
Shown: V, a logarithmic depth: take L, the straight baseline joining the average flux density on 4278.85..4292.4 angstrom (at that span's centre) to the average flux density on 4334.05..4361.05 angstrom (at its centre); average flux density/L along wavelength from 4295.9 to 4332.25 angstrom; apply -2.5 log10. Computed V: 0.14 mag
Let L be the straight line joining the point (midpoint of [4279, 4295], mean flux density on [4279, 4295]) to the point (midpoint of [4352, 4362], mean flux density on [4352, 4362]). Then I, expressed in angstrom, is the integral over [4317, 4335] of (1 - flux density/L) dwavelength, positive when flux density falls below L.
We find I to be 0.5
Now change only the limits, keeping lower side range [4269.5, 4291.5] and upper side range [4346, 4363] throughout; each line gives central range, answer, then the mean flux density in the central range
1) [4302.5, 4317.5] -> 1.7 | 18.7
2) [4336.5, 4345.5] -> -0.2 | 21.4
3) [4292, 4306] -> 1.9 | 18.4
